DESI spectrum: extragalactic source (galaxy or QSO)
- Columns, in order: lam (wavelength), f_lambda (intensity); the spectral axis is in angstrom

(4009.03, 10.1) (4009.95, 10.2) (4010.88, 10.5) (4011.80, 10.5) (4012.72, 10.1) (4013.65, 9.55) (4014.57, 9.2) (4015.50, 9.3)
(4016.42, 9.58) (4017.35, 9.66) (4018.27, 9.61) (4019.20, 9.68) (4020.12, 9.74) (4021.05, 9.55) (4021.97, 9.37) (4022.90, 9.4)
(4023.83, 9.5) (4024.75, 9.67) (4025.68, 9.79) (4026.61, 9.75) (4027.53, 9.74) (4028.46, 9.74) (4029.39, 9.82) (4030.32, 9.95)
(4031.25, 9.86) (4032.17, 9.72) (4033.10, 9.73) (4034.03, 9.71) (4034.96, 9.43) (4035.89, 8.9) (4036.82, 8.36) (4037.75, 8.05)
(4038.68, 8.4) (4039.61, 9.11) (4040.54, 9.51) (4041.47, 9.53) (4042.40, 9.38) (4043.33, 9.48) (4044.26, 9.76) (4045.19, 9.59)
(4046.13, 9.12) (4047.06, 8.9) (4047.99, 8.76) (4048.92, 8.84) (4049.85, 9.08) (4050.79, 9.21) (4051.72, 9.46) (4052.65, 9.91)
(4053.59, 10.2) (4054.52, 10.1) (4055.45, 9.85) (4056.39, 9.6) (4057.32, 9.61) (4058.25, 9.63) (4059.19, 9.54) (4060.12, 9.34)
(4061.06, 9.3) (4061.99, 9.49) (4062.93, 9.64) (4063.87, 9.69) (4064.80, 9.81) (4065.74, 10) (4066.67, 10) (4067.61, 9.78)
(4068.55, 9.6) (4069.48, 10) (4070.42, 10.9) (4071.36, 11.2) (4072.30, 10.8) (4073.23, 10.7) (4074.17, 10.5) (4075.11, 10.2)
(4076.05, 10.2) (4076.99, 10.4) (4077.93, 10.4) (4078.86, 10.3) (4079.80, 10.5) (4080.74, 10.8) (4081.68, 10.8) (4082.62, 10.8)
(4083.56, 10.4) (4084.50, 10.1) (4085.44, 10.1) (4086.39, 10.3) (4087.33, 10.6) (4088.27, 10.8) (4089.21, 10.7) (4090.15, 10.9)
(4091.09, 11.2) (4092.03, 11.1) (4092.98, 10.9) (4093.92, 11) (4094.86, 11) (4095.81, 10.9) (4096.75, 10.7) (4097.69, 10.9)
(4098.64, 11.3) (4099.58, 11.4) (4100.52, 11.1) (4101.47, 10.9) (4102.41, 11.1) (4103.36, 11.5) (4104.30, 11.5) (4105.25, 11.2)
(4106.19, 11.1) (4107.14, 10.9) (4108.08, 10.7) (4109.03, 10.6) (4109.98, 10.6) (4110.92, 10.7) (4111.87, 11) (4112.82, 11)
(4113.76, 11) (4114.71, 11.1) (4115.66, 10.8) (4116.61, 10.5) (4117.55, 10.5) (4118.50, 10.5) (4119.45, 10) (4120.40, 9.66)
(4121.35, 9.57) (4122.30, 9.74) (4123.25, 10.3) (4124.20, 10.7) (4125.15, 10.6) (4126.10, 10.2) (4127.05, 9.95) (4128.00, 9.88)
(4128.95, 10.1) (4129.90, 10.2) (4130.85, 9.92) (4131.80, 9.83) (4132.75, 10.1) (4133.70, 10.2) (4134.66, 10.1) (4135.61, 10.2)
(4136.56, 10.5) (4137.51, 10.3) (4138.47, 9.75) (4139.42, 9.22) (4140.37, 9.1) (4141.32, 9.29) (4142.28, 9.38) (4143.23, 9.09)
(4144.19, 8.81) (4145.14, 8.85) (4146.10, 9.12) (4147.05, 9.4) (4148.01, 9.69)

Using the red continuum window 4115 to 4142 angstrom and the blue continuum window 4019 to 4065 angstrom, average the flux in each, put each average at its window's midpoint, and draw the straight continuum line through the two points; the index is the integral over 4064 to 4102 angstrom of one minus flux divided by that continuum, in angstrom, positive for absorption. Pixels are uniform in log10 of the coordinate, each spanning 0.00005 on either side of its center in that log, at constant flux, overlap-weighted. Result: -3.3 angstrom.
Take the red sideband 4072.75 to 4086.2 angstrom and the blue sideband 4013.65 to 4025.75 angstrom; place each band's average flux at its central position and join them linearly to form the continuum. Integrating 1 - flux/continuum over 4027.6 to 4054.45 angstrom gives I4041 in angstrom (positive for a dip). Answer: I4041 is 1.4 angstrom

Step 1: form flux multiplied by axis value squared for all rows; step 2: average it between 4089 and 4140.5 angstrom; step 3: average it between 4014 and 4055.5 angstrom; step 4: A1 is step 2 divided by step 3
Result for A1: 1.16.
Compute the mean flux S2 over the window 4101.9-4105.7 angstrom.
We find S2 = 11.3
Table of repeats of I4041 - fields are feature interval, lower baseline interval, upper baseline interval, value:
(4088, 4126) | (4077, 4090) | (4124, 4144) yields -2.0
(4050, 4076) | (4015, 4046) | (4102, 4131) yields -0.1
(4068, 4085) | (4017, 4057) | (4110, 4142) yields -1.2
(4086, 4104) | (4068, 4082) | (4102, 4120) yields -0.5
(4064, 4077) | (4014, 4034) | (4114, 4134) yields -0.5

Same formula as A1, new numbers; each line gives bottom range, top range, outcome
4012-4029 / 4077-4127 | 1.16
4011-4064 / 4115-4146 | 1.09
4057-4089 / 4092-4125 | 1.08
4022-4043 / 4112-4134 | 1.14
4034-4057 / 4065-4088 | 1.14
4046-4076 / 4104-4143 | 1.08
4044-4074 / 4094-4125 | 1.13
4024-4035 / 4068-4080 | 1.09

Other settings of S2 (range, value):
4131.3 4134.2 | 10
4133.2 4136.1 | 10.2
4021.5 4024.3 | 9.44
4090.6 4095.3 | 11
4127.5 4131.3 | 10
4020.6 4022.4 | 9.49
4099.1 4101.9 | 11.1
